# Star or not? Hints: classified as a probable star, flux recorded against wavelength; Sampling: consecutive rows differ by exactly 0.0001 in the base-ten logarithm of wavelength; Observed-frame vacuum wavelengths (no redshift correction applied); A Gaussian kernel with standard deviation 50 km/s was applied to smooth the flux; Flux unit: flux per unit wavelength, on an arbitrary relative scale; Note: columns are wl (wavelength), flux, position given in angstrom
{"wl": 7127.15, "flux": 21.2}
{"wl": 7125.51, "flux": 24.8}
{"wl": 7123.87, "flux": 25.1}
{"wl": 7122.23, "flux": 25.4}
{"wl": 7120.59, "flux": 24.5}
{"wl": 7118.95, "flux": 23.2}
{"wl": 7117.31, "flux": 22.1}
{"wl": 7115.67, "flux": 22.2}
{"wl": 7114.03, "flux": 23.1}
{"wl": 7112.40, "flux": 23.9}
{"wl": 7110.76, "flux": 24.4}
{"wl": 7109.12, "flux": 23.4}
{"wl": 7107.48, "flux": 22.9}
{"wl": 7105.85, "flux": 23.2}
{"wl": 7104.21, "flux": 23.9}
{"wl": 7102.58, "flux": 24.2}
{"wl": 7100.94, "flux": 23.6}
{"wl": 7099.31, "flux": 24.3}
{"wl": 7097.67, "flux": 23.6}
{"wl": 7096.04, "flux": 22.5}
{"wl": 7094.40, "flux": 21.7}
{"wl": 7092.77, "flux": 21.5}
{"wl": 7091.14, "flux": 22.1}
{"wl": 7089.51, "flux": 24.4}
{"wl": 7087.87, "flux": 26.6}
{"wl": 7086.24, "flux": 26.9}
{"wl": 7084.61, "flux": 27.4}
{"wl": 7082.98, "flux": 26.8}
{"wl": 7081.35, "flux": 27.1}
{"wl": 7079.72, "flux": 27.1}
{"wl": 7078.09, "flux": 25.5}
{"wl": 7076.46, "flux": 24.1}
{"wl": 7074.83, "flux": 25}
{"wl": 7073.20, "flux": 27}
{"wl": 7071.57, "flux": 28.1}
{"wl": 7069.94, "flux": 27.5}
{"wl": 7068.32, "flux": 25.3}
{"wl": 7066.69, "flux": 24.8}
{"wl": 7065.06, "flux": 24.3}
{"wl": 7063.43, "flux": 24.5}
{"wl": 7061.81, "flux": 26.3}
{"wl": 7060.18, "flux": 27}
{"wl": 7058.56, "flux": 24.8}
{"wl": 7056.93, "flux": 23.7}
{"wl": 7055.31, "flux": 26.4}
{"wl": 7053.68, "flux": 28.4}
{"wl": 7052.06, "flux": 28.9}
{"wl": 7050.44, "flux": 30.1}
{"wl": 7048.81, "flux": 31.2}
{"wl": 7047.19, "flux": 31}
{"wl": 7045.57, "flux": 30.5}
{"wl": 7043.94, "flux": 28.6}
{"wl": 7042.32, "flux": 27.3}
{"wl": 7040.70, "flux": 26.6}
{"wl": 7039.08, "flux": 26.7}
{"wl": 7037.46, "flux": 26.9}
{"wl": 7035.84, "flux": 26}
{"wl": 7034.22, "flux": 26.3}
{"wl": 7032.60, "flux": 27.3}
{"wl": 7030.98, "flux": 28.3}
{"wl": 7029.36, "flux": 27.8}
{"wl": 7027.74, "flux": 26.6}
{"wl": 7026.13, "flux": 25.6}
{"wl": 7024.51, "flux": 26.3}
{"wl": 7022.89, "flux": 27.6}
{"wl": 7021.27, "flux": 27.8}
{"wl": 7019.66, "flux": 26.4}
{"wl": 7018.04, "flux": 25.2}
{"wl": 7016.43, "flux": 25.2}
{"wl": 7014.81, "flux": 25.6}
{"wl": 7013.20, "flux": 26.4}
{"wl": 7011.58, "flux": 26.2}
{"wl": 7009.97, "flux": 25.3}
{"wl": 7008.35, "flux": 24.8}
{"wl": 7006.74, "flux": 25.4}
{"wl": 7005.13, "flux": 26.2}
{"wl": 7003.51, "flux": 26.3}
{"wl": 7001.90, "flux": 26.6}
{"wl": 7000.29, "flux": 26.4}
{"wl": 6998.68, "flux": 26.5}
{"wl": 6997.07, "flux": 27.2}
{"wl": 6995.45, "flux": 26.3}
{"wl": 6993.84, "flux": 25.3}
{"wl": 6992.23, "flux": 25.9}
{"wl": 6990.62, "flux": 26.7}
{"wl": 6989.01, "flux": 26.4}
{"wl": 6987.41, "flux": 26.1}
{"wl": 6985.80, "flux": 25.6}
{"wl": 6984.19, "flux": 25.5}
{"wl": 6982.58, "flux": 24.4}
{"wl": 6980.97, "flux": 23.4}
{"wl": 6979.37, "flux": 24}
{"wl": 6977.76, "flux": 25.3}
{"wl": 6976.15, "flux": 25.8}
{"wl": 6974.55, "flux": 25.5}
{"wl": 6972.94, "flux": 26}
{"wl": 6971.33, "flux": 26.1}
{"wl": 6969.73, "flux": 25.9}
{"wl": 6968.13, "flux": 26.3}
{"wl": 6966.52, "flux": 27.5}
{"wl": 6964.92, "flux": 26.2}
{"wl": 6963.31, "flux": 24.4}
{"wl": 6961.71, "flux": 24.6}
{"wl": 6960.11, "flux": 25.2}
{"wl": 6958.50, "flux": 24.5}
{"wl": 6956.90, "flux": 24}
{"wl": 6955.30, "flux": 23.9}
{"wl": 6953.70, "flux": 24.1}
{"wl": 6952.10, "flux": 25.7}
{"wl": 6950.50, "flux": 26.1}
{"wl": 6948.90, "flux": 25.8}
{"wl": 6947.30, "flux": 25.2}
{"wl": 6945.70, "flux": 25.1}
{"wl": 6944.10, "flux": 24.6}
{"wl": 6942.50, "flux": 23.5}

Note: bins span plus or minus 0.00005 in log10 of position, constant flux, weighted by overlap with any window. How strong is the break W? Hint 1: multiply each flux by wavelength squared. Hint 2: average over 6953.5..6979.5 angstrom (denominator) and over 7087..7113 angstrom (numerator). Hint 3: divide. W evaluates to 0.96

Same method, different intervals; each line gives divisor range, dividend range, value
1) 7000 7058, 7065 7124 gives 0.93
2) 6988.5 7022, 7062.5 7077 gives 1.00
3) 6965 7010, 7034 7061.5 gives 1.09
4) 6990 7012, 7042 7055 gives 1.15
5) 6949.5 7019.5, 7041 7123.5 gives 1.02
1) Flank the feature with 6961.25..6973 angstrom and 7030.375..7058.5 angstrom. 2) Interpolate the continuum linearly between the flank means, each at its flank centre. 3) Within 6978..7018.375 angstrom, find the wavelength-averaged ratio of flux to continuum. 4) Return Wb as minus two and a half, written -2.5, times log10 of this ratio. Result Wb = 0.04 mag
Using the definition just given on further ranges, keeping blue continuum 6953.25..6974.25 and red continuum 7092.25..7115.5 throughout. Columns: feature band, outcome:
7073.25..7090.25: -0.110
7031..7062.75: -0.146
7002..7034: -0.077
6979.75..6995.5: -0.023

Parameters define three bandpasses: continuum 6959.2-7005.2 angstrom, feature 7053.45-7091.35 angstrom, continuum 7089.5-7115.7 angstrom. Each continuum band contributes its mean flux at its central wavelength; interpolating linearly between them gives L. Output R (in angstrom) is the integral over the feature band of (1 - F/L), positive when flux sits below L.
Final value -3.23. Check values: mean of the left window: 25.8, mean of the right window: 23.2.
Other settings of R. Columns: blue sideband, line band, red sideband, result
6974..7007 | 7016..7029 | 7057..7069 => -0.47 angstrom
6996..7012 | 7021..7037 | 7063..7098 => -0.70 angstrom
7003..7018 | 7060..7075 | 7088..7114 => -1.08 angstrom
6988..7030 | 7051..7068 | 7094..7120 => -0.85 angstrom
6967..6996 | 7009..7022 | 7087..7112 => -0.52 angstrom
